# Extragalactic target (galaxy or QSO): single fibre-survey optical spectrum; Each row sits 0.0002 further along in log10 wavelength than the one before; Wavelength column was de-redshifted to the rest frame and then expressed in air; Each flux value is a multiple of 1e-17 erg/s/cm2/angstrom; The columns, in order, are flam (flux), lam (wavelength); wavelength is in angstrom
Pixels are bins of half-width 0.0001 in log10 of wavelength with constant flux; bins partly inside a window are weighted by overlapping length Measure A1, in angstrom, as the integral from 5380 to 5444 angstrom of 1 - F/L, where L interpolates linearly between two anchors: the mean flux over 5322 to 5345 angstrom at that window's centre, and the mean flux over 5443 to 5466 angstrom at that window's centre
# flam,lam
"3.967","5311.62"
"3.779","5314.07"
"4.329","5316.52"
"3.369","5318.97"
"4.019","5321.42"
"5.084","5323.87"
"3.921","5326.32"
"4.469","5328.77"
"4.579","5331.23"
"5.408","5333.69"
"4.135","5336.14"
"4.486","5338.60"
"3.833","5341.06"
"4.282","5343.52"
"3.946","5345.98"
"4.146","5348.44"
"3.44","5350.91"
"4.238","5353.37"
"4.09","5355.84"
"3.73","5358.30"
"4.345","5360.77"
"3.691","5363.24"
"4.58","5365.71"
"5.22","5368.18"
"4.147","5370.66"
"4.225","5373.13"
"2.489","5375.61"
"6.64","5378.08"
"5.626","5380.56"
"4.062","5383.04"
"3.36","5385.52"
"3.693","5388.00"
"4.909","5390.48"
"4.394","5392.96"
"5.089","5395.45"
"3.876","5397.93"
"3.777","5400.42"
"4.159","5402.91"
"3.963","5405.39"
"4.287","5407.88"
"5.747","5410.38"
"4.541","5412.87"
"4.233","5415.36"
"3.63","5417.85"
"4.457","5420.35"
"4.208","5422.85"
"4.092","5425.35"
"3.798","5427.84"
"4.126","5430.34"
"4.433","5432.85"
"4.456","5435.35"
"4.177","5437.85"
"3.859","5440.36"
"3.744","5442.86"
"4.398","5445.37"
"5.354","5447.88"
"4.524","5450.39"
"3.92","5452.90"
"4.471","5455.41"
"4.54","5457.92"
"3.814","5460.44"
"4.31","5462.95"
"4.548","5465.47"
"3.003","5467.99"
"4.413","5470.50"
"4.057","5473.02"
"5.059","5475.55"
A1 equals 2.5 angstrom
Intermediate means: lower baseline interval 4.45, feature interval 4.24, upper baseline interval 4.39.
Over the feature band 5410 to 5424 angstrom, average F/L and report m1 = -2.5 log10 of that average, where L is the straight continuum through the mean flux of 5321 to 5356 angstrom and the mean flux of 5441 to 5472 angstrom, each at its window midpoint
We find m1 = -0.03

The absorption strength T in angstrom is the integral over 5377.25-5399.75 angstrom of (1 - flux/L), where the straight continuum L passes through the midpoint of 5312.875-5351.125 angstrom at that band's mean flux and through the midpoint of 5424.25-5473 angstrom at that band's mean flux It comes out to -1.89 angstrom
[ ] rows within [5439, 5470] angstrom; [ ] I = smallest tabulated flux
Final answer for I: 3.003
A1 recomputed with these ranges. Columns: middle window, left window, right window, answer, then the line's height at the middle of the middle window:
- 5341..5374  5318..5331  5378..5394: 1.8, 4.39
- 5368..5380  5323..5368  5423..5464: -0.8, 4.26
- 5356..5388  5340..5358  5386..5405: -1.6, 4.1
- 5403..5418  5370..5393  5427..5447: -0.7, 4.25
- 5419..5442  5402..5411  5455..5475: 0.9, 4.34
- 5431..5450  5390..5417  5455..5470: -0.5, 4.23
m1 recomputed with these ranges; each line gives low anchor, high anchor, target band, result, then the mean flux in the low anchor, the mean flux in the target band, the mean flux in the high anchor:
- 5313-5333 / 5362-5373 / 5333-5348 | 0.00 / 4.23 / 4.3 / 4.39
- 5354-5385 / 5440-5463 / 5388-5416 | -0.02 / 4.38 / 4.42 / 4.31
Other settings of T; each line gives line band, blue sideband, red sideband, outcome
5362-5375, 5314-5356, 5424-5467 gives -0.17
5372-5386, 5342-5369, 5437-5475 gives -1.01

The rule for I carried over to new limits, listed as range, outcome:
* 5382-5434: 3.36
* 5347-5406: 2.489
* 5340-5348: 3.833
